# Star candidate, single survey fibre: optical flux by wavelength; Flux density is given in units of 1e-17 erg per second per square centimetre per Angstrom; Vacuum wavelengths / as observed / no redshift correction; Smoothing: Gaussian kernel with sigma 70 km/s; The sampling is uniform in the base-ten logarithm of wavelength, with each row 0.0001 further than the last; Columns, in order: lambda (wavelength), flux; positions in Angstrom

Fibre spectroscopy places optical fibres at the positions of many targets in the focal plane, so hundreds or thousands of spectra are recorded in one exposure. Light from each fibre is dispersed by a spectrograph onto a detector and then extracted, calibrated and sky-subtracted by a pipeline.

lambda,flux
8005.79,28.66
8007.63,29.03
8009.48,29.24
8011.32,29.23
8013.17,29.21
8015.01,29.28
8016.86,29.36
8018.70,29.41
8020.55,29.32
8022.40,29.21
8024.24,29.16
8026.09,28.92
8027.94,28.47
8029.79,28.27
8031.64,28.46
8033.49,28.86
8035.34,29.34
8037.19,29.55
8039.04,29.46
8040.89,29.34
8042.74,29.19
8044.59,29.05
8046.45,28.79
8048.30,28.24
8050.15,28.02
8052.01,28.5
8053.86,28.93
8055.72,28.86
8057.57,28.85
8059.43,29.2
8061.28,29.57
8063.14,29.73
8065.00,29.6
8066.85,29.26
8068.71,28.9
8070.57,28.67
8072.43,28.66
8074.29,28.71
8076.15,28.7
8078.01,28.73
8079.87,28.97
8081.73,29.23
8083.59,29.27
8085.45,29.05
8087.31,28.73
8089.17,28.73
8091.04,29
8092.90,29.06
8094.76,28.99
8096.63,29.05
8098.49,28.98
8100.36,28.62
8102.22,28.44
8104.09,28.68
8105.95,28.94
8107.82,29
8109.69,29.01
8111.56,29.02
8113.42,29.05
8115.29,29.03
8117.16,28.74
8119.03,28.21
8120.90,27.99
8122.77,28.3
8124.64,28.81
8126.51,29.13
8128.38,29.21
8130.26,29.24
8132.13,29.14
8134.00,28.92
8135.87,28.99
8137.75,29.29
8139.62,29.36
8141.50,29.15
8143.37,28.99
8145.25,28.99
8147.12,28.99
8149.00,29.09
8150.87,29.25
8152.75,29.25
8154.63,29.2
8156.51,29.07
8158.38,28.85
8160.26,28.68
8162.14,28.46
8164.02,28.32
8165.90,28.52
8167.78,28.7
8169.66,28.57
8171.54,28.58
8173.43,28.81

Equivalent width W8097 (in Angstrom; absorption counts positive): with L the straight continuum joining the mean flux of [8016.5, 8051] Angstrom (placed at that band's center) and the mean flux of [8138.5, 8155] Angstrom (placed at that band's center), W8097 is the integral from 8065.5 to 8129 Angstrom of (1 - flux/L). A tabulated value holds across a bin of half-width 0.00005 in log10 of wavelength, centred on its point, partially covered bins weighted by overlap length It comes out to 0.5 Angstrom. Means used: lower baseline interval 29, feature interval 28.9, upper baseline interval 29.1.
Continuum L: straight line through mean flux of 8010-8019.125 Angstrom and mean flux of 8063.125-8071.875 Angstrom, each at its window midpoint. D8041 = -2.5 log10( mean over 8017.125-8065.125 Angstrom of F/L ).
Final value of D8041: 0.01 mag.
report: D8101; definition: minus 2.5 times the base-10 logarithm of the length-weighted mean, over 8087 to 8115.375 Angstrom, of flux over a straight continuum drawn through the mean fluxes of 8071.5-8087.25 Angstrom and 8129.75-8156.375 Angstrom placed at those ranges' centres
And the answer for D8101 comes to 0.00 mag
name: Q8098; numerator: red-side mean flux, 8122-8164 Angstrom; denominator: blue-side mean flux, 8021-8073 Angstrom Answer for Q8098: 1.0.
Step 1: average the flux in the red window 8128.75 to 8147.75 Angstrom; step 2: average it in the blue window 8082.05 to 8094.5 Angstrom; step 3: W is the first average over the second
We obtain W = 1.00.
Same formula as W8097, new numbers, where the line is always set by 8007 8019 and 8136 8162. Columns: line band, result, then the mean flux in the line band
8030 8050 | 0.17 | 29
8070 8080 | 0.15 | 28.7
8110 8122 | 0.18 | 28.7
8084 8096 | 0.08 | 28.9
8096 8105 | 0.12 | 28.7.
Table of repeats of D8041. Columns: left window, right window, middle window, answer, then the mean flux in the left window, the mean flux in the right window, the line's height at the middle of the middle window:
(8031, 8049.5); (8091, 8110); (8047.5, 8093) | 0.001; 29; 28.9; 29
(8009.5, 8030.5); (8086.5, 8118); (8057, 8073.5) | -0.006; 29.1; 28.9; 29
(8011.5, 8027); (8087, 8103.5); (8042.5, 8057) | 0.015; 29.2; 28.8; 29.1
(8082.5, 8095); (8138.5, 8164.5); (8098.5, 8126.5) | 0.010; 29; 29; 29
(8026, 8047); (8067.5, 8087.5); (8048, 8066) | -0.002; 29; 28.9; 28.9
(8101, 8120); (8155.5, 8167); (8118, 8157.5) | -0.009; 28.8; 28.7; 28.7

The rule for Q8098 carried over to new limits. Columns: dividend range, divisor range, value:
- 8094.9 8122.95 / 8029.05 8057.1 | 1.00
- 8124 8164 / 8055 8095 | 1.00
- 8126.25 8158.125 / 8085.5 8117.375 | 1.01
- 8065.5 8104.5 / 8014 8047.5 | 0.99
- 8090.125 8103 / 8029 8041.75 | 0.99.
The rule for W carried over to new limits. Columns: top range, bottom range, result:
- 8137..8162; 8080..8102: 1.00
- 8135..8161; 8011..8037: 1.00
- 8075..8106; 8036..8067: 0.99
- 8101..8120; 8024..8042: 0.99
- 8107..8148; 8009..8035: 1.00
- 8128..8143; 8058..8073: 1.00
